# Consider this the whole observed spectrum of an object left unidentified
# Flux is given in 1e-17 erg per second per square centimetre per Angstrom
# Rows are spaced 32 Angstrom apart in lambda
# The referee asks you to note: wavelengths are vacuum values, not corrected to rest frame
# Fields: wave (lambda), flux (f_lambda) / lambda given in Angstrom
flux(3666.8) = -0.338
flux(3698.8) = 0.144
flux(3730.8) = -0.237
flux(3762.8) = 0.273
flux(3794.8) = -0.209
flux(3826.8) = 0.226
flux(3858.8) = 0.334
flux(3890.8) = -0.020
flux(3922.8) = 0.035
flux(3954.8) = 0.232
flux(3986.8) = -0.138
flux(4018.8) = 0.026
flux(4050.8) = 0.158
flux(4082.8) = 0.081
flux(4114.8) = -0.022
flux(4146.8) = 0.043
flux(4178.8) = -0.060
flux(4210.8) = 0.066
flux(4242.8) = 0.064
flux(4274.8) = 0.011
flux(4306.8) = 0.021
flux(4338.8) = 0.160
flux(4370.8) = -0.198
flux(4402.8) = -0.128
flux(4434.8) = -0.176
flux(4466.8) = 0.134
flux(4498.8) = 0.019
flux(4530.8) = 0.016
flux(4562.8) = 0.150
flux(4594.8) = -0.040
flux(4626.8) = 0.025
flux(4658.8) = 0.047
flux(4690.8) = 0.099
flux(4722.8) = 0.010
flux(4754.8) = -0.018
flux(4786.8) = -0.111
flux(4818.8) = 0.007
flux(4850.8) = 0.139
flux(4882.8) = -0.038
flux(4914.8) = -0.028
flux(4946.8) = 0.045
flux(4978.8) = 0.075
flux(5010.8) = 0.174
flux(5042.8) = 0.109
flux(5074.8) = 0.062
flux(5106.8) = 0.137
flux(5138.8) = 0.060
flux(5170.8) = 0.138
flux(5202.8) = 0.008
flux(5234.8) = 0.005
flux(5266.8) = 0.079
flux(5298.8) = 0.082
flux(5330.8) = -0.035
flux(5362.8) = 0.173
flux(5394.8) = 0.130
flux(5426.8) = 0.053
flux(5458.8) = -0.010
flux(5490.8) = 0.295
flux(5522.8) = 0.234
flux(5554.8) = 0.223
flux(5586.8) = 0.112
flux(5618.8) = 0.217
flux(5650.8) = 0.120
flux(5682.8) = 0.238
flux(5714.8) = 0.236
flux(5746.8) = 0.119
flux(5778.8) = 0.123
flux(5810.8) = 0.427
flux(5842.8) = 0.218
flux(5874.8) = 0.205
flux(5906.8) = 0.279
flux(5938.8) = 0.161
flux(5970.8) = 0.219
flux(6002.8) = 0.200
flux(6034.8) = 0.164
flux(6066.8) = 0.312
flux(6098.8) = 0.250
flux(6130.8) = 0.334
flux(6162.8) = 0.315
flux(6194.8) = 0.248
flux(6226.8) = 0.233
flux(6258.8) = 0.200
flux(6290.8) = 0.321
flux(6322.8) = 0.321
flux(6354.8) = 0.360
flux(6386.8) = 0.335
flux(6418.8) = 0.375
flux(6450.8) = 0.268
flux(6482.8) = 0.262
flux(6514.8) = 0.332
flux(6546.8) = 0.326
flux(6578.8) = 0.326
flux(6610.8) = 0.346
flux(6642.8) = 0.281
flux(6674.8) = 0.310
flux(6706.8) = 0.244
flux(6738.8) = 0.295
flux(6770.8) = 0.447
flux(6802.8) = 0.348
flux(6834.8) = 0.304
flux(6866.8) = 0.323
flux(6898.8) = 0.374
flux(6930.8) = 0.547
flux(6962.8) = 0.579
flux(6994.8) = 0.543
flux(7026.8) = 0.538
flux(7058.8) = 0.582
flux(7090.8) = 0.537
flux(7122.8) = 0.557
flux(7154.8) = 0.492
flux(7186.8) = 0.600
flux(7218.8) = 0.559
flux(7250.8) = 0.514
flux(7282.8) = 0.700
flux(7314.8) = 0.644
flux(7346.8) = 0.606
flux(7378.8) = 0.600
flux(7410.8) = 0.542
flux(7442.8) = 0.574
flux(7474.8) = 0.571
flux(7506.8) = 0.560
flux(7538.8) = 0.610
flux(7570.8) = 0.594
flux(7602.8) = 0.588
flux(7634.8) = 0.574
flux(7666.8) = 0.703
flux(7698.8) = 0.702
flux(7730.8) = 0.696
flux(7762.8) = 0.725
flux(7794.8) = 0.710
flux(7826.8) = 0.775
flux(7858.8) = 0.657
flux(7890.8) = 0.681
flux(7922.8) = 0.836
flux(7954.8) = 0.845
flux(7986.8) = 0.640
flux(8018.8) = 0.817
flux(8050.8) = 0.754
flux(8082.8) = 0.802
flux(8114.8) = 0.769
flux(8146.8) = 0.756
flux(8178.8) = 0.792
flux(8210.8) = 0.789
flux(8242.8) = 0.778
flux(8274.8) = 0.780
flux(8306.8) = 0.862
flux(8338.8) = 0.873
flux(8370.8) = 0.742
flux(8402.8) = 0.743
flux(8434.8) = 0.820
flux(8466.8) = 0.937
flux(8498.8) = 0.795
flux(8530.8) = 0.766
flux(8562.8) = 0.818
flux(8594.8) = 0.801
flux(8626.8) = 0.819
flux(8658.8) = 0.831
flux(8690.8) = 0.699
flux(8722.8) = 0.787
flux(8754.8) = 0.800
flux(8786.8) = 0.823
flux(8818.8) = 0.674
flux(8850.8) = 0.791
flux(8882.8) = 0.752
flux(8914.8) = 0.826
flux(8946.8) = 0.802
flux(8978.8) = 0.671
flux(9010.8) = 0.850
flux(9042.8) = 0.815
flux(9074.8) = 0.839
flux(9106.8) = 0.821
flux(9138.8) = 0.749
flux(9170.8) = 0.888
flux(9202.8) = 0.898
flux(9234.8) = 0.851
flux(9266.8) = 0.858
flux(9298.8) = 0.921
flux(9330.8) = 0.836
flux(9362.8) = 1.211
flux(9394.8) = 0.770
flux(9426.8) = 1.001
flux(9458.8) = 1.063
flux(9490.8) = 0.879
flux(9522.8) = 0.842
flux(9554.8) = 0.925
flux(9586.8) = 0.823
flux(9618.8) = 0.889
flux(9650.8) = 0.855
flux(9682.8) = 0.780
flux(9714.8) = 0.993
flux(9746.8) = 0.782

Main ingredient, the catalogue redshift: 0.73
